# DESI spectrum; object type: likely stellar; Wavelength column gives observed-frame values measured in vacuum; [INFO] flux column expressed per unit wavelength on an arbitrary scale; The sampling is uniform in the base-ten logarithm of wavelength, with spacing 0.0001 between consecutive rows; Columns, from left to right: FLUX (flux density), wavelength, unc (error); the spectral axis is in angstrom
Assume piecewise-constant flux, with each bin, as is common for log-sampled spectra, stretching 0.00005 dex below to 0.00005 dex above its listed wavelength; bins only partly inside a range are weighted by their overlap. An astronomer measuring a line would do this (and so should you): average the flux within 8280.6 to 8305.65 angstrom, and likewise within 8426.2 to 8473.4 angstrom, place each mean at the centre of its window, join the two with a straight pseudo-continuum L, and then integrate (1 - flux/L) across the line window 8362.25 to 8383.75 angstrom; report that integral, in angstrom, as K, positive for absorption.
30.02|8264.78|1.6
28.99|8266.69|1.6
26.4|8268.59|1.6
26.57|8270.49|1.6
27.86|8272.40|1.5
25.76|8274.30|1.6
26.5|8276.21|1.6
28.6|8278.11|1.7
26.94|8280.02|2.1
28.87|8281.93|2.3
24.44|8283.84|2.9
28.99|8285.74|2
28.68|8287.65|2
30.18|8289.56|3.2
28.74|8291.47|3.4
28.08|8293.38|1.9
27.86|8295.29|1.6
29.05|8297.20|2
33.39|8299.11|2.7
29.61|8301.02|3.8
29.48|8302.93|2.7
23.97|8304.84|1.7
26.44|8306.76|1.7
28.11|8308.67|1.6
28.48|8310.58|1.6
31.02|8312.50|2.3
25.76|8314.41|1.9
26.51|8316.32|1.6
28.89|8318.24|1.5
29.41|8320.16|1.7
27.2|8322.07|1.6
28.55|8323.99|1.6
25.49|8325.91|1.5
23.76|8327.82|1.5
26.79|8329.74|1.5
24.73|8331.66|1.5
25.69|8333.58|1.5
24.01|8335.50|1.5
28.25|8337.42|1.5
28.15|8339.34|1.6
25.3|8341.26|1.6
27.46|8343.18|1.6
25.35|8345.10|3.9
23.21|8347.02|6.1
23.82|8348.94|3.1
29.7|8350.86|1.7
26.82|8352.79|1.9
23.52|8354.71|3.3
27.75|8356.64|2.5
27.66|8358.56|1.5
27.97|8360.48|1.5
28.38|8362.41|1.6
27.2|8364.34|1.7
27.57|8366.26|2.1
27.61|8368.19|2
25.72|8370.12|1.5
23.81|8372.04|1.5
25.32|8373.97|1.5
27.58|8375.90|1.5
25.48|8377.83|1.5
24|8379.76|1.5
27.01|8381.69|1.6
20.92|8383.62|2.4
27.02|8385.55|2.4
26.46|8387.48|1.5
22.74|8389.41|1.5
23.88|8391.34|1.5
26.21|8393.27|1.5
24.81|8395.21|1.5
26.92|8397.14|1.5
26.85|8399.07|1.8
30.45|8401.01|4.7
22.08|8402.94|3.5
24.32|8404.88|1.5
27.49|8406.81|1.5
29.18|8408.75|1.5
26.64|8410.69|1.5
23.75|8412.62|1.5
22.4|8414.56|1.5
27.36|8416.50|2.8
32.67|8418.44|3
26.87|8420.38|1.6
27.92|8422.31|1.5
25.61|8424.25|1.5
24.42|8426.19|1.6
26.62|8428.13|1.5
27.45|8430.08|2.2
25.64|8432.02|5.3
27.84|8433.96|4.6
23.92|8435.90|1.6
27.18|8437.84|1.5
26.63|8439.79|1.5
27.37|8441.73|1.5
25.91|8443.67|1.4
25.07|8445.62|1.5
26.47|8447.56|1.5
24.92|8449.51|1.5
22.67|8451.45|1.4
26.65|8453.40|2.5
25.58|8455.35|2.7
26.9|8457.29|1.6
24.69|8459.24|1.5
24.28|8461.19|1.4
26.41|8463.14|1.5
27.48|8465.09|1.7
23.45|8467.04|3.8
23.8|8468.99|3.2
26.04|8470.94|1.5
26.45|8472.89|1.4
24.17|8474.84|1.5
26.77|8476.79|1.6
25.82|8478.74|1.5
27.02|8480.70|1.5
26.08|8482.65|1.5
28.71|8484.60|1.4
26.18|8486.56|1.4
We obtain 0.9 angstrom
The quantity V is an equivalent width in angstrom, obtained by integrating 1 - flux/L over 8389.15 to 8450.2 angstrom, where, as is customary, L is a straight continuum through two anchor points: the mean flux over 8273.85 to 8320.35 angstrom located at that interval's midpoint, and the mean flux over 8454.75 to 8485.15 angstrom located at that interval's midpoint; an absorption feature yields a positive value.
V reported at 0.6 angstrom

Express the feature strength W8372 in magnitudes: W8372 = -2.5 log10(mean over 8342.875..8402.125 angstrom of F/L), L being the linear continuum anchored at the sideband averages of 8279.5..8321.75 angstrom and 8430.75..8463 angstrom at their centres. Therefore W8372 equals 0.04 mag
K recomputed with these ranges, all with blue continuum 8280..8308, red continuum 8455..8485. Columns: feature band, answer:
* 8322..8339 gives 1.1 angstrom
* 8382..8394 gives 1.0 angstrom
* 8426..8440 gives 0.0 angstrom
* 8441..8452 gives 0.3 angstrom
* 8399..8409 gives 0.1 angstrom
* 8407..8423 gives -0.3 angstrom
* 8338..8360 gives 1.0 angstrom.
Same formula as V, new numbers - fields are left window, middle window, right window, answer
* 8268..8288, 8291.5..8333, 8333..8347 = -1.8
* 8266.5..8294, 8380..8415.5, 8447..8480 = 1.0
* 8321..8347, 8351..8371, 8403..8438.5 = -0.7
